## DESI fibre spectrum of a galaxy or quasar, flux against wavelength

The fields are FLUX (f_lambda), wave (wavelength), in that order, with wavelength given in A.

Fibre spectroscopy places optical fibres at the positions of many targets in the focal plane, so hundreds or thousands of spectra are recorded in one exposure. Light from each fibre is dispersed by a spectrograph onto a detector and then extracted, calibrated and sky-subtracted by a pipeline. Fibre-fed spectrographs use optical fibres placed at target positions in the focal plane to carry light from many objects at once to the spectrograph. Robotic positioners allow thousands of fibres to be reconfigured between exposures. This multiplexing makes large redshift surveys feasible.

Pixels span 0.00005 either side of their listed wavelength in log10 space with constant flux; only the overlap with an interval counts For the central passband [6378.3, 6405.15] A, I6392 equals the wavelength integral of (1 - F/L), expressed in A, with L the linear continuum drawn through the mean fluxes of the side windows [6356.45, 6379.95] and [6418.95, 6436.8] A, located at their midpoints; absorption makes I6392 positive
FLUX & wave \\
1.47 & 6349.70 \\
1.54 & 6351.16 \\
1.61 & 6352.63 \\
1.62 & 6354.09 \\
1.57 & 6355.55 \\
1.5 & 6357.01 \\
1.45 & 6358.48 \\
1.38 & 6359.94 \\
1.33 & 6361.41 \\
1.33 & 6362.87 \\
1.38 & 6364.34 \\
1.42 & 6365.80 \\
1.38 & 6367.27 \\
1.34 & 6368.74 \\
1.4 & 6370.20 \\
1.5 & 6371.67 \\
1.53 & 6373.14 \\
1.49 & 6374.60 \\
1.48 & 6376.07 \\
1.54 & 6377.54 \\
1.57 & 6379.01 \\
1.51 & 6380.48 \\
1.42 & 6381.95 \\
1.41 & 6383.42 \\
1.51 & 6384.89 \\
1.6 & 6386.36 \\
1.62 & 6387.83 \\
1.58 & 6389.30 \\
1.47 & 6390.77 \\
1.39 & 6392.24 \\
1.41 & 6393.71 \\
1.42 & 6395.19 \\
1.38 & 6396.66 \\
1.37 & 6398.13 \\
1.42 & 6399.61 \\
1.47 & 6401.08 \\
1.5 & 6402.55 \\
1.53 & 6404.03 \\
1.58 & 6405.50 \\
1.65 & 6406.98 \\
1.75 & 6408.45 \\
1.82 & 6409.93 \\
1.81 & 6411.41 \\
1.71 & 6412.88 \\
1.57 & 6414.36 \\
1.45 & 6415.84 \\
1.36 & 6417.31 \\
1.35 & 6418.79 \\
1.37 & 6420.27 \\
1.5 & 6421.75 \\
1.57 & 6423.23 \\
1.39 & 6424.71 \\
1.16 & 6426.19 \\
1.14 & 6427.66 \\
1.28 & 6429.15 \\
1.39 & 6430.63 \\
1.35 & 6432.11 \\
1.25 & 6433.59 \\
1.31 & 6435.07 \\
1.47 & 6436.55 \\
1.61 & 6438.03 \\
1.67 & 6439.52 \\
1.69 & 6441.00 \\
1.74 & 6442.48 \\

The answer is -1.46 A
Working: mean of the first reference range 1.44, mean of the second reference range 1.35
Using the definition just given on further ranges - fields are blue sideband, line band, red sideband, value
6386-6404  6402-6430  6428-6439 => -1.6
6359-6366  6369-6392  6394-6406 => -1.5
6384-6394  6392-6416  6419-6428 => -1.7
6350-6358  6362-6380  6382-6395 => 0.9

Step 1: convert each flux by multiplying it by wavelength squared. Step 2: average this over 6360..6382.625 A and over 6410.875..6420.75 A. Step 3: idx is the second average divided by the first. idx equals 1.07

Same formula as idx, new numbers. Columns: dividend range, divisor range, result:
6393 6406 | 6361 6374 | 1.04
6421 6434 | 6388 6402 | 0.94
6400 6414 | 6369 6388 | 1.10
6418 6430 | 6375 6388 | 0.90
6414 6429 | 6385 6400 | 0.95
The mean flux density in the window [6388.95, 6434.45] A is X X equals 1.46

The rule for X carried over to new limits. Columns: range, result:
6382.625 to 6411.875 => 1.53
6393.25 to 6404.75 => 1.44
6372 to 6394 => 1.5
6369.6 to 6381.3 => 1.5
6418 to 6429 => 1.35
